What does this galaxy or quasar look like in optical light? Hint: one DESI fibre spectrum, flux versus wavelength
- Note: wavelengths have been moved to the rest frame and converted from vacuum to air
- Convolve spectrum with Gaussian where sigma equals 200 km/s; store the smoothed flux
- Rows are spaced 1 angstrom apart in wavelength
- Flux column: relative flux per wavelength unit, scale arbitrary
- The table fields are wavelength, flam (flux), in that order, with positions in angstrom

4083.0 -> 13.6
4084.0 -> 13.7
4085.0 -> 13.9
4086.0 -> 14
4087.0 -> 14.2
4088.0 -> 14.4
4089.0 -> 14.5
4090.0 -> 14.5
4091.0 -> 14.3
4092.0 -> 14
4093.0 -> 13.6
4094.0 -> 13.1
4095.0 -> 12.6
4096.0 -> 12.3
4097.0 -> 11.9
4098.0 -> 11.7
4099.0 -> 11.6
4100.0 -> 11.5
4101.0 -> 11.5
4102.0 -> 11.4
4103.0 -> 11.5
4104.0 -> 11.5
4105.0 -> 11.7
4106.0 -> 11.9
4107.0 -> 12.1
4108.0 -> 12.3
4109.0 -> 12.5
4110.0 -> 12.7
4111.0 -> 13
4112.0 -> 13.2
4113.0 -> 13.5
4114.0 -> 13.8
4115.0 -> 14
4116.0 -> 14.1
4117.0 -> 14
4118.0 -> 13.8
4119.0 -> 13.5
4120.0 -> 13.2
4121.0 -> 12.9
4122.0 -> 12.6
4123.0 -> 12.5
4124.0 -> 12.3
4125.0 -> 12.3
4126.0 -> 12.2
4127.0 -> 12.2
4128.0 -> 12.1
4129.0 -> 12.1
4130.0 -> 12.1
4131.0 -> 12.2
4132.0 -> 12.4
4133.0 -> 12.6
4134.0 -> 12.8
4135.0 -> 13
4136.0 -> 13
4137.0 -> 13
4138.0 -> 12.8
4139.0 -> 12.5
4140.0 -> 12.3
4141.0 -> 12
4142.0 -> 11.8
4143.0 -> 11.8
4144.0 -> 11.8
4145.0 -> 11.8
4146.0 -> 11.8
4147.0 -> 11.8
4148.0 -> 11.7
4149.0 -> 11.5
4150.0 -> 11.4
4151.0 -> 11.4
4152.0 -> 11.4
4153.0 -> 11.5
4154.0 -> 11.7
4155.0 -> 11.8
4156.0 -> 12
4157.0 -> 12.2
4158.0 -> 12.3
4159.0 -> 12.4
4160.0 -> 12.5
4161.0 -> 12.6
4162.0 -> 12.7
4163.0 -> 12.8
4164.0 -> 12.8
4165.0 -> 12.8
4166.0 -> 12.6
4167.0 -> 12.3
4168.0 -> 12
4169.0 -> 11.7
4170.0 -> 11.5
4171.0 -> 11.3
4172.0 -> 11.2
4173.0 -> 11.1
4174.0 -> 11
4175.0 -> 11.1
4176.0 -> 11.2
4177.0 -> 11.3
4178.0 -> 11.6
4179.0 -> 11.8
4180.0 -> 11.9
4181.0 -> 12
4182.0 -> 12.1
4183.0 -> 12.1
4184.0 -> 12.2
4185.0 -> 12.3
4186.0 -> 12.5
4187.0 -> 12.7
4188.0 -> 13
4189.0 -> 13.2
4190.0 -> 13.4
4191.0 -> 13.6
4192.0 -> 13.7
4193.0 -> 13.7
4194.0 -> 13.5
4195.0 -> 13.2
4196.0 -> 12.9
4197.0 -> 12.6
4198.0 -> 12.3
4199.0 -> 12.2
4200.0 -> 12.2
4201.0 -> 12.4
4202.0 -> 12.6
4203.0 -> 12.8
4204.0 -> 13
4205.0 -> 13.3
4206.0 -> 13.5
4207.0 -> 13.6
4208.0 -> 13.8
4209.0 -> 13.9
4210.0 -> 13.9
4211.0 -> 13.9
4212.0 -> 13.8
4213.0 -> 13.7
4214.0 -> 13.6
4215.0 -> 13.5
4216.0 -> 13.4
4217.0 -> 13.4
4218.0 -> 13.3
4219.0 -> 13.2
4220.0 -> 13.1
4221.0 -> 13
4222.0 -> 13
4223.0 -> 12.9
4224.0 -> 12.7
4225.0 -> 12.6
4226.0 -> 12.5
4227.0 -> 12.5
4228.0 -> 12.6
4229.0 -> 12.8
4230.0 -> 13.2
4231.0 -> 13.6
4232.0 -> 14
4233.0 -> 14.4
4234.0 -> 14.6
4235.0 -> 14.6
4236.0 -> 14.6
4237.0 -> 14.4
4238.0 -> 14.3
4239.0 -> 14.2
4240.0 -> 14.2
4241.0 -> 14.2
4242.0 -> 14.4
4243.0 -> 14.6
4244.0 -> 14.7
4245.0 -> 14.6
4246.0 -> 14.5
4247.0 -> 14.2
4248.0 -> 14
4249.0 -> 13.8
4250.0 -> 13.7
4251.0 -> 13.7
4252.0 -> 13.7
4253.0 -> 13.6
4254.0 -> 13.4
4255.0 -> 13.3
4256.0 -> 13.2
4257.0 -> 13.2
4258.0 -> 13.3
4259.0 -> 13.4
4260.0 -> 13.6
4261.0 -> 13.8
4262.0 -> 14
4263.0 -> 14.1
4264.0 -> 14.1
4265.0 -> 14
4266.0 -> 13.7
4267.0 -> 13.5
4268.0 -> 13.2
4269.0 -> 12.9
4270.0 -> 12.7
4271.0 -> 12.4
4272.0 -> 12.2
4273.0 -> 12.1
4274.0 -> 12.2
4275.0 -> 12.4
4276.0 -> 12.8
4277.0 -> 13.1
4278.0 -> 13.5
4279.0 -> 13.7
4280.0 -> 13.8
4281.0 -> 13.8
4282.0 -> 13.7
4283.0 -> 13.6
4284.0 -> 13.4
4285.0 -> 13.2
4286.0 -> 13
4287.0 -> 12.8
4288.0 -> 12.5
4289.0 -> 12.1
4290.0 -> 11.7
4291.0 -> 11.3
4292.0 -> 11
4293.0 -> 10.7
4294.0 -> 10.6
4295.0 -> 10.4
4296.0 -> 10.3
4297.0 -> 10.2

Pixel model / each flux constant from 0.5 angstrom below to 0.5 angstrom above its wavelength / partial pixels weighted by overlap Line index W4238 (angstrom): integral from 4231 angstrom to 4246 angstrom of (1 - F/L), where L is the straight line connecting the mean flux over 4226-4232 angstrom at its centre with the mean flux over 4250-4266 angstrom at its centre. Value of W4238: -1.4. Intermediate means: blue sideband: 13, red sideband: 13.6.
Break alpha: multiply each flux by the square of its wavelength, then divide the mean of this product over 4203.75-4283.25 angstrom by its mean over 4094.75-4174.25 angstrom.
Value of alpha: 1.16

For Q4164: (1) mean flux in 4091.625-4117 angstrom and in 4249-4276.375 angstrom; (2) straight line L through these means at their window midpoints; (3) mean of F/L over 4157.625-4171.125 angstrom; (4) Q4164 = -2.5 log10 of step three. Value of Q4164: 0.042 mag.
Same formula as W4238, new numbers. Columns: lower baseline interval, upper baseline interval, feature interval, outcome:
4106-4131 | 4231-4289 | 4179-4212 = 0.8 angstrom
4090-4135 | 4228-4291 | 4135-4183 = 3.6 angstrom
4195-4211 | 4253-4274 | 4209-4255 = -1.9 angstrom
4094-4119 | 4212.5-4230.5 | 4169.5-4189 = 1.6 angstrom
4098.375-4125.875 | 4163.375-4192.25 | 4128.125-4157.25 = 0.7 angstrom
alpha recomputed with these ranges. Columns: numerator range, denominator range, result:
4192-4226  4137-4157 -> 1.14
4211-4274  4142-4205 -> 1.15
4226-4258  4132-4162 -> 1.20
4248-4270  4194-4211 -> 1.07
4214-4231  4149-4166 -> 1.11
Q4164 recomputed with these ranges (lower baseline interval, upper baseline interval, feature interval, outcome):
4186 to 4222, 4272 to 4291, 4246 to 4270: -0.051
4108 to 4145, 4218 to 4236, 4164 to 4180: 0.115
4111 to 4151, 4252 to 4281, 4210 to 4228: -0.013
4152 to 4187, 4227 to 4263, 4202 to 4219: -0.039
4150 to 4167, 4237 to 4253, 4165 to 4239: 0.027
